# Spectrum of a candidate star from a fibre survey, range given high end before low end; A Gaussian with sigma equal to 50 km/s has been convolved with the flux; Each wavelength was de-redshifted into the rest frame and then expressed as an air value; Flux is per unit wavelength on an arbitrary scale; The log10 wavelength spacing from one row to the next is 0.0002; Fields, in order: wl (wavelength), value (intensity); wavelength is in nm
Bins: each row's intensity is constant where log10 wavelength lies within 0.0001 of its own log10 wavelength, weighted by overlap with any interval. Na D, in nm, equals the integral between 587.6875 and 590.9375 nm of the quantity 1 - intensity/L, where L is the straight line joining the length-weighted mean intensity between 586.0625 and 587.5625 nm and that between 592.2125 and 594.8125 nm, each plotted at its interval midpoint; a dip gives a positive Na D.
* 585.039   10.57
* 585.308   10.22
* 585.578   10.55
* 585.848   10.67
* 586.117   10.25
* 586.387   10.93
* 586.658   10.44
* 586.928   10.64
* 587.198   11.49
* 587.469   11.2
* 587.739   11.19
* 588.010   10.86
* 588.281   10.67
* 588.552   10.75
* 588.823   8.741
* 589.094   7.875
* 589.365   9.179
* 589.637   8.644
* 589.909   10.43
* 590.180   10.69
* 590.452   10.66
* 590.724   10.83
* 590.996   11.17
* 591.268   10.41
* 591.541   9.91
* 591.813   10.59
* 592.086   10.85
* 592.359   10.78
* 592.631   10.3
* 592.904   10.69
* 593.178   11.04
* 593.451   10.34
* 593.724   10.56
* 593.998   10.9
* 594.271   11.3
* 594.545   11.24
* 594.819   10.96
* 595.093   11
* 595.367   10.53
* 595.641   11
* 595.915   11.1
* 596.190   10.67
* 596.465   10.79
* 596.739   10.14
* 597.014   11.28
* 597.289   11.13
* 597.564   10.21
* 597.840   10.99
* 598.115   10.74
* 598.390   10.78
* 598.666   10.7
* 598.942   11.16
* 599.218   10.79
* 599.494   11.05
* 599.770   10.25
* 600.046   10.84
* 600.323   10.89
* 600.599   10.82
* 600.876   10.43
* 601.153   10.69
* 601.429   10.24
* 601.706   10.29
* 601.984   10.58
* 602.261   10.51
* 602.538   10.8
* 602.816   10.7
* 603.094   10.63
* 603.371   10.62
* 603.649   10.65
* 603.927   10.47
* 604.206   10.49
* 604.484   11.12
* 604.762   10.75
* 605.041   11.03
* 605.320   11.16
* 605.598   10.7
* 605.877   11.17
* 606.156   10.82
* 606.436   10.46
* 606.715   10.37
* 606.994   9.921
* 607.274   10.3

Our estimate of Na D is 0.24 nm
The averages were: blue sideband 10.8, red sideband 10.8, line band 10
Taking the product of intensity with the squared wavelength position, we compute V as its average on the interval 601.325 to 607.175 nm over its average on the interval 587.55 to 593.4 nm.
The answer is 1.08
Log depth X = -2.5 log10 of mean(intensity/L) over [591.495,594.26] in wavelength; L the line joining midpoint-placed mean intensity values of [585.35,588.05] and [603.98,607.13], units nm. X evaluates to 0.01 mag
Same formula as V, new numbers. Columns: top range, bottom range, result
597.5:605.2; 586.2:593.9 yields 1.07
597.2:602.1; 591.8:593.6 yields 1.03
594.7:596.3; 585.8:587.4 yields 1.04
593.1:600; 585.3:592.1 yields 1.07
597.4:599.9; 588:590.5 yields 1.14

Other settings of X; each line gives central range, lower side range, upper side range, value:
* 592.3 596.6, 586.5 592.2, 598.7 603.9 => -0.035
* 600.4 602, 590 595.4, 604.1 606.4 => 0.033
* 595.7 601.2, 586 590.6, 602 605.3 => -0.021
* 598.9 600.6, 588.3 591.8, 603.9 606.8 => -0.032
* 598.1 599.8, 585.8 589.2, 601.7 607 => -0.021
